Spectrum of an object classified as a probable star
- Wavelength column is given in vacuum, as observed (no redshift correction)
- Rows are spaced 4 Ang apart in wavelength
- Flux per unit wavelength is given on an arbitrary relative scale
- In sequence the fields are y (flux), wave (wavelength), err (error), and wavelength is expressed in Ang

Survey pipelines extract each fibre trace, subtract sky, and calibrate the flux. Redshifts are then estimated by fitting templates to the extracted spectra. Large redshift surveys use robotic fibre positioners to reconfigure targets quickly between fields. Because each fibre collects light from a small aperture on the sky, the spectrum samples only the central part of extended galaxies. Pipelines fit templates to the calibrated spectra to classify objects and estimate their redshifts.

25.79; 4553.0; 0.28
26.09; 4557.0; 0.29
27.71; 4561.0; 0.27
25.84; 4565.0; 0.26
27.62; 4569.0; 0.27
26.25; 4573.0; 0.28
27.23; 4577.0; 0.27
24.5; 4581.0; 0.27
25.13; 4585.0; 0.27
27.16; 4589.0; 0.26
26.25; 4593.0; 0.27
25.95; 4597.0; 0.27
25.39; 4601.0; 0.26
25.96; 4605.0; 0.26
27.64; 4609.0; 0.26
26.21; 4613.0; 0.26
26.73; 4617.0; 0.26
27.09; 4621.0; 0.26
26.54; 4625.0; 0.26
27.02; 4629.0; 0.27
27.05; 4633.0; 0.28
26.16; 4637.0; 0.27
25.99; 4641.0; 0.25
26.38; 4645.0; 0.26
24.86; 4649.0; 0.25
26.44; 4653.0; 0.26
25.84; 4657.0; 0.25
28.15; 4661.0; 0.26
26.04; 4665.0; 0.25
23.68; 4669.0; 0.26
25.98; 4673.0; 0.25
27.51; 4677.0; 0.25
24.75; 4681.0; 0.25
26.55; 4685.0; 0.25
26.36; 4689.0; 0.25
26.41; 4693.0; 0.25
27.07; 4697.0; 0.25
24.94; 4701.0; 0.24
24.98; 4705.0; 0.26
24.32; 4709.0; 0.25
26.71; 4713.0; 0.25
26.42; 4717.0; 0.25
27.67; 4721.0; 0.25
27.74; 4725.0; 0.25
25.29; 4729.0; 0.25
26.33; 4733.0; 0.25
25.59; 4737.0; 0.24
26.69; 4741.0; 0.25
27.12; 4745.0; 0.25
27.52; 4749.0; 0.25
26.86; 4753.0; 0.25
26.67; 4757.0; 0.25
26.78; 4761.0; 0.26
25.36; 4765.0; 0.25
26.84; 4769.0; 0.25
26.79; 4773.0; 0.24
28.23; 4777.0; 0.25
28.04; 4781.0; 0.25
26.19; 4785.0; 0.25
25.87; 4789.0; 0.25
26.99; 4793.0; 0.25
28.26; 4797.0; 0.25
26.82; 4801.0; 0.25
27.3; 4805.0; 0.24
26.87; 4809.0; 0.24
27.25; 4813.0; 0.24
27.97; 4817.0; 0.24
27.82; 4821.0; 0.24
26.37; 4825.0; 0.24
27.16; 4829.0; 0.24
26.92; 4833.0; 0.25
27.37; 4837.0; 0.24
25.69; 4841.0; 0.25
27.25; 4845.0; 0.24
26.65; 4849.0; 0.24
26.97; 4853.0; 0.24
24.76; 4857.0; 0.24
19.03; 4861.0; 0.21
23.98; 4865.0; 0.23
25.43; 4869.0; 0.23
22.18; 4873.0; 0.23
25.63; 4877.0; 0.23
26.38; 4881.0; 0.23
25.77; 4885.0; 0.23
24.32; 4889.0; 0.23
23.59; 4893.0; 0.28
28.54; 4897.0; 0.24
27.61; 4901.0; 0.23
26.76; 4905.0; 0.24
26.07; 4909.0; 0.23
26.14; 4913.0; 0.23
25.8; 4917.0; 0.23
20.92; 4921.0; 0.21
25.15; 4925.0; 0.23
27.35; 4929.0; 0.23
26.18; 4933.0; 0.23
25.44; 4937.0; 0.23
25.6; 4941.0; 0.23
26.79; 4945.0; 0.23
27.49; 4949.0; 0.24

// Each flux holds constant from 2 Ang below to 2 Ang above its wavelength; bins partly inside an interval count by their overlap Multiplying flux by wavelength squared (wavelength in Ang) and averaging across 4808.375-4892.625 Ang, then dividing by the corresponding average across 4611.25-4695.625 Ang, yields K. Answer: 1.1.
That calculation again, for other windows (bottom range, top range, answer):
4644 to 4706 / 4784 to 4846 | 1.10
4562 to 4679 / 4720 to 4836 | 1.10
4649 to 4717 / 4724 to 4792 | 1.06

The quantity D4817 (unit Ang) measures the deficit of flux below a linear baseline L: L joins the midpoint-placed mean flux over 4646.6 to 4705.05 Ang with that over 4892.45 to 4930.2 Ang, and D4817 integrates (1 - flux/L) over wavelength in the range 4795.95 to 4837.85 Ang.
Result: -2.2 Ang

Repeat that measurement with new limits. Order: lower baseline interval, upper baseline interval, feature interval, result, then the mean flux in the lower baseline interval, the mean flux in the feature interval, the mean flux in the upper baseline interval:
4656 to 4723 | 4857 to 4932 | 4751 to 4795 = -1.9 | 26.1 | 26.8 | 25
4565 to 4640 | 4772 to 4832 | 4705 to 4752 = 0.8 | 26.4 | 26.4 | 27.2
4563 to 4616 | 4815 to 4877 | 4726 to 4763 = -0.9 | 26.2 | 26.6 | 25.7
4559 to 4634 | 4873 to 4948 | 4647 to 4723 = 0.7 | 26.5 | 26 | 25.7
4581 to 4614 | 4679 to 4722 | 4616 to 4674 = -0.5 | 26.1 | 26.3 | 26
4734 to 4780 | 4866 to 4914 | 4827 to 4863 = 0.4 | 26.8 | 25.8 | 25.7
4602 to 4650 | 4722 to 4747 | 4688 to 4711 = 0.7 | 26.5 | 25.7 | 26.5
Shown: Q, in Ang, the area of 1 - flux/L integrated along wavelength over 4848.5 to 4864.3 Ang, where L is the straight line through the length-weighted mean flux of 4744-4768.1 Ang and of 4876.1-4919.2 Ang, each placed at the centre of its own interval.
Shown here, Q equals 1.29 Ang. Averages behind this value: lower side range 26.7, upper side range 26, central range 24.1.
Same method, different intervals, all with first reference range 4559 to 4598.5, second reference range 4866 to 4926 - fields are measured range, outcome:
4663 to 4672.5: 0.4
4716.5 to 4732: -0.5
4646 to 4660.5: 0.1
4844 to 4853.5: -0.5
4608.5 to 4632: -0.5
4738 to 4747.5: -0.4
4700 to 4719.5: 0.3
